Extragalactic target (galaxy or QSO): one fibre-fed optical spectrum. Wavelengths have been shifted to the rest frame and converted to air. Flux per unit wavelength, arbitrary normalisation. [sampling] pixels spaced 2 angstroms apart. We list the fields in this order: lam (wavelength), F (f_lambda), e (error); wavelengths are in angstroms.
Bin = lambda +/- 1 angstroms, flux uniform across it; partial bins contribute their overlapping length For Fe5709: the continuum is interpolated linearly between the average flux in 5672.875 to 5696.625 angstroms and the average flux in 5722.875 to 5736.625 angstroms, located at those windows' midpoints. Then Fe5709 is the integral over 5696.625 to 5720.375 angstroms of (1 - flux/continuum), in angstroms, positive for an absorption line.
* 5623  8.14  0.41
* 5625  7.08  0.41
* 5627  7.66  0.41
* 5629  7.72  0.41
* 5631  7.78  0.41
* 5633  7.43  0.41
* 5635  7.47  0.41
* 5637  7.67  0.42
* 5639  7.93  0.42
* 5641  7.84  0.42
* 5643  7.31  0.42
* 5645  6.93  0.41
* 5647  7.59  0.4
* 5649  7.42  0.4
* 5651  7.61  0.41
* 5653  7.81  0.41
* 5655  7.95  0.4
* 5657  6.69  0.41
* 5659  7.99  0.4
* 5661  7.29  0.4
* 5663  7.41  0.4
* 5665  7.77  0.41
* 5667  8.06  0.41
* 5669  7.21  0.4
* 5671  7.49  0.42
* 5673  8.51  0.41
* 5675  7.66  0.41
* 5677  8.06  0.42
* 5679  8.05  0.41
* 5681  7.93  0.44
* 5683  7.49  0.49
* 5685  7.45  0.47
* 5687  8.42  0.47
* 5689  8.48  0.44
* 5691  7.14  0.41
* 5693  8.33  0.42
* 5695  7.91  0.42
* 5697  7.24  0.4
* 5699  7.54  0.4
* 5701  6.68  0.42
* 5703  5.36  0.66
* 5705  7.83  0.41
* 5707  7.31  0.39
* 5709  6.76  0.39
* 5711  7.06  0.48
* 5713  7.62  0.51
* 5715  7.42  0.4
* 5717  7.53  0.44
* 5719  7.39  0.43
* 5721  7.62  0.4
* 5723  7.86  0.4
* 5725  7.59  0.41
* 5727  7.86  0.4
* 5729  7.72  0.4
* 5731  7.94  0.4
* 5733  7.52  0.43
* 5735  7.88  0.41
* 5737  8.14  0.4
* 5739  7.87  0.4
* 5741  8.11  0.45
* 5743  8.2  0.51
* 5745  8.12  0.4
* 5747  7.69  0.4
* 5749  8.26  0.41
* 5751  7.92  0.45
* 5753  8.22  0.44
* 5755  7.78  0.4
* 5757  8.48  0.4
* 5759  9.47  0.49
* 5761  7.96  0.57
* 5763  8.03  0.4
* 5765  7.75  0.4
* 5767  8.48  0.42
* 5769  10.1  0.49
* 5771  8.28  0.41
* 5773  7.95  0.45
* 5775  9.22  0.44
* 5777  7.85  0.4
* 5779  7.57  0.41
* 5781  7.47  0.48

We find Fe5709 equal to 2.1 angstroms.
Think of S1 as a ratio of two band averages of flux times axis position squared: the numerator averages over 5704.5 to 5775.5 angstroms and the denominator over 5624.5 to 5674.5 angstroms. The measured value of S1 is 1.08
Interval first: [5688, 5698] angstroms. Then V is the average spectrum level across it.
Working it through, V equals 7.82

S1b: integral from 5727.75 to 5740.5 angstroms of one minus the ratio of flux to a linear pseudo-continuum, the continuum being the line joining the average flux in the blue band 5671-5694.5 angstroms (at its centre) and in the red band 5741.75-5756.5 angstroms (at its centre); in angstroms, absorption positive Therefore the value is 0.3 angstroms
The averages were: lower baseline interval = 7.94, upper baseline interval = 8.04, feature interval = 7.86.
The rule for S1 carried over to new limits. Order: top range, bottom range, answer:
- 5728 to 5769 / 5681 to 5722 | 1.11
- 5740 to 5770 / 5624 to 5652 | 1.15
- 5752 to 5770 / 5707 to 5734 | 1.14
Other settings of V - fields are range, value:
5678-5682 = 7.99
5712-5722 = 7.52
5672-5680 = 8.07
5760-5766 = 7.91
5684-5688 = 7.94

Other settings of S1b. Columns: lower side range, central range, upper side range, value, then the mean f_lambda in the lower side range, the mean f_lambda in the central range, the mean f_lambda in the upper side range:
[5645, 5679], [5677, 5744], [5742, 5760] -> 2.92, 7.65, 7.62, 8.24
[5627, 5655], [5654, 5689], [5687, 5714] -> -1.29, 7.59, 7.75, 7.37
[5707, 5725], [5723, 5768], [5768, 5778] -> 0.13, 7.41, 8.04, 8.68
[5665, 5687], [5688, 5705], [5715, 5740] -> 0.92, 7.82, 7.36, 7.73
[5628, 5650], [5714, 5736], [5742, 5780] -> 1.09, 7.55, 7.67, 8.28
